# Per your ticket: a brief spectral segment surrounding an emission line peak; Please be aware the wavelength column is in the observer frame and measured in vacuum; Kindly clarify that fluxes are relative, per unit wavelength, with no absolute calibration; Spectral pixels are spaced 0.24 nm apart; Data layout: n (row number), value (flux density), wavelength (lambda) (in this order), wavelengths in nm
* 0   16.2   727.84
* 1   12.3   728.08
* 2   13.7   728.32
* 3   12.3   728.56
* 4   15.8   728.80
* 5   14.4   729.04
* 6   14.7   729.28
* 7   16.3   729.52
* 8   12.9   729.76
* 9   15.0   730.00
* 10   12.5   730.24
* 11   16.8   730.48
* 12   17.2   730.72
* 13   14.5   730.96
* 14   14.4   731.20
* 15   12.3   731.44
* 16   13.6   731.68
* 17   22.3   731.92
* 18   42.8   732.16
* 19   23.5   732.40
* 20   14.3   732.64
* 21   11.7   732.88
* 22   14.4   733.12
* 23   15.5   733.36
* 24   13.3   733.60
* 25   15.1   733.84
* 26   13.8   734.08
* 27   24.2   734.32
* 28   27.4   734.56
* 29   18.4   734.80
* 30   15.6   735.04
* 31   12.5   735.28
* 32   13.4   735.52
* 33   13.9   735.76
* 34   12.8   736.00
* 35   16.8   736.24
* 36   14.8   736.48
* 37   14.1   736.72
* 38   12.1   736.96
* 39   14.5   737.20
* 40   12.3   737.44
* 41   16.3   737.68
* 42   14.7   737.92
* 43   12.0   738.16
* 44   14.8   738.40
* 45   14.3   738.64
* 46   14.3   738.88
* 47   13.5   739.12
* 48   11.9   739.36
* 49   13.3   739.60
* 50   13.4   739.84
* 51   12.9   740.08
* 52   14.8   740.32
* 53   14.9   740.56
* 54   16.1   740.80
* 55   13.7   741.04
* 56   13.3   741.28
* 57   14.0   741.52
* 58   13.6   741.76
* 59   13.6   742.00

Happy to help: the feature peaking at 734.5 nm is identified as [N II]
